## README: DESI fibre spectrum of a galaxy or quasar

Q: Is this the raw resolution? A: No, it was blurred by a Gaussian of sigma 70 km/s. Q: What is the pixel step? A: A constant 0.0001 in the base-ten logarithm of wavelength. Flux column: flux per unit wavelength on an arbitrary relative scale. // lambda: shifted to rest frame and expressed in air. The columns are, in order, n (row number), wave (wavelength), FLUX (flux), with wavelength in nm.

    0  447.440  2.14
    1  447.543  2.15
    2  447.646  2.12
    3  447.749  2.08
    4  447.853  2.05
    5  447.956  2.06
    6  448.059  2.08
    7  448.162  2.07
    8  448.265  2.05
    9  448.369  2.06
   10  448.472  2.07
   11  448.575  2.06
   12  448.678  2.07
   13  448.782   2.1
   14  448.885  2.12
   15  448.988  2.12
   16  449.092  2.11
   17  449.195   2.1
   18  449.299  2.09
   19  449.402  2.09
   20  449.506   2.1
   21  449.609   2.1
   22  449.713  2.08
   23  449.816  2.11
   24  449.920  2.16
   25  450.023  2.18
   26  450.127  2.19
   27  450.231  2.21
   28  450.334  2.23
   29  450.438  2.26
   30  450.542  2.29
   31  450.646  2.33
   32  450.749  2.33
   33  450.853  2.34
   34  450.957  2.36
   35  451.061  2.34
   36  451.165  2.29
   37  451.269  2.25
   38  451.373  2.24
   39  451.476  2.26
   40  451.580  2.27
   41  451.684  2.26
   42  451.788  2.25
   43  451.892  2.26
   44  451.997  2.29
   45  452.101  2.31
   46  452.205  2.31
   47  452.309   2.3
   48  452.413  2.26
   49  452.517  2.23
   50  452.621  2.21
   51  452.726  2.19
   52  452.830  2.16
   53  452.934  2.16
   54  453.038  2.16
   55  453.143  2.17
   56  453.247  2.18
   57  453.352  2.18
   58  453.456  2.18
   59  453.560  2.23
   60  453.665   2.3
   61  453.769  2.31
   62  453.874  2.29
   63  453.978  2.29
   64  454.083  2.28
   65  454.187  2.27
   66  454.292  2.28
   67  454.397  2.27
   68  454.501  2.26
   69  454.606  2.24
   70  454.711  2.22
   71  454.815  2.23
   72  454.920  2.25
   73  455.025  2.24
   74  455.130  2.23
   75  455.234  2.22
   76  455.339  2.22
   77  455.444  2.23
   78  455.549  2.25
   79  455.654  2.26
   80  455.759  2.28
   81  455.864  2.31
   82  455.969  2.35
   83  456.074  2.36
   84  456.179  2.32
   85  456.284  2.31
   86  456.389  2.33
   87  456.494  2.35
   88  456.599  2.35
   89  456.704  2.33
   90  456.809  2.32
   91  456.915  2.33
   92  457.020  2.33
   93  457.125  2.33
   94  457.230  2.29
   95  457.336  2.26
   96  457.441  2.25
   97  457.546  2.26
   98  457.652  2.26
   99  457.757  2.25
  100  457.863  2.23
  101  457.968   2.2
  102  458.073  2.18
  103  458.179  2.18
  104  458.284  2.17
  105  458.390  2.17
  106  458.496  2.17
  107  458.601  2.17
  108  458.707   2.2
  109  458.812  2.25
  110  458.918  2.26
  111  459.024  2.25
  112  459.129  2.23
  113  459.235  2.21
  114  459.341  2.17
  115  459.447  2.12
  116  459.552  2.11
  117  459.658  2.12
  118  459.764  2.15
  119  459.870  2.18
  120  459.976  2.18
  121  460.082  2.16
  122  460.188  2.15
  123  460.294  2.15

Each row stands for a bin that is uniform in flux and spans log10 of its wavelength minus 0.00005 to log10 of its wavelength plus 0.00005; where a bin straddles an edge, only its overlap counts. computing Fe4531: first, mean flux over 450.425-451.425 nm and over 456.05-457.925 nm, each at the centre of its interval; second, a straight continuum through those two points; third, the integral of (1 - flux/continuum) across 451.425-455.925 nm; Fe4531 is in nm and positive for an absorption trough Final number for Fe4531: 0.11 nm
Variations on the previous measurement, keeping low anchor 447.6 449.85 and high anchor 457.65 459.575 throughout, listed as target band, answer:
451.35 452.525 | -0.08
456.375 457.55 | -0.07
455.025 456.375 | -0.07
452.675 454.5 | -0.08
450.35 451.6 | -0.11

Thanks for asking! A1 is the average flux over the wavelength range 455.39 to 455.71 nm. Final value 2.24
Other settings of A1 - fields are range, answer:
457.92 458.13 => 2.19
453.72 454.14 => 2.29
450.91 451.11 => 2.35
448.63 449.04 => 2.1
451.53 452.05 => 2.26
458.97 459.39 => 2.21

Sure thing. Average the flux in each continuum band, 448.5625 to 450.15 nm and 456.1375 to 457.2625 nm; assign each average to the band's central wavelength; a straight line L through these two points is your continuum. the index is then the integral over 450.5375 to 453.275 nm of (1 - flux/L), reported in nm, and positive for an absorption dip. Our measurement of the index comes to -0.09 nm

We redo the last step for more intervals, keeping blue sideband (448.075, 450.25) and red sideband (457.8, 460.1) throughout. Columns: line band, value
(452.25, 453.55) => -0.04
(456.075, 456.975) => -0.07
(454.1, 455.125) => -0.05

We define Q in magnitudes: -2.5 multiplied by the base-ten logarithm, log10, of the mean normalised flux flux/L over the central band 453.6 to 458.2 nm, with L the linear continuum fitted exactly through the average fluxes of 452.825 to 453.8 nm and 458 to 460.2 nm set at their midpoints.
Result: -0.040 mag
